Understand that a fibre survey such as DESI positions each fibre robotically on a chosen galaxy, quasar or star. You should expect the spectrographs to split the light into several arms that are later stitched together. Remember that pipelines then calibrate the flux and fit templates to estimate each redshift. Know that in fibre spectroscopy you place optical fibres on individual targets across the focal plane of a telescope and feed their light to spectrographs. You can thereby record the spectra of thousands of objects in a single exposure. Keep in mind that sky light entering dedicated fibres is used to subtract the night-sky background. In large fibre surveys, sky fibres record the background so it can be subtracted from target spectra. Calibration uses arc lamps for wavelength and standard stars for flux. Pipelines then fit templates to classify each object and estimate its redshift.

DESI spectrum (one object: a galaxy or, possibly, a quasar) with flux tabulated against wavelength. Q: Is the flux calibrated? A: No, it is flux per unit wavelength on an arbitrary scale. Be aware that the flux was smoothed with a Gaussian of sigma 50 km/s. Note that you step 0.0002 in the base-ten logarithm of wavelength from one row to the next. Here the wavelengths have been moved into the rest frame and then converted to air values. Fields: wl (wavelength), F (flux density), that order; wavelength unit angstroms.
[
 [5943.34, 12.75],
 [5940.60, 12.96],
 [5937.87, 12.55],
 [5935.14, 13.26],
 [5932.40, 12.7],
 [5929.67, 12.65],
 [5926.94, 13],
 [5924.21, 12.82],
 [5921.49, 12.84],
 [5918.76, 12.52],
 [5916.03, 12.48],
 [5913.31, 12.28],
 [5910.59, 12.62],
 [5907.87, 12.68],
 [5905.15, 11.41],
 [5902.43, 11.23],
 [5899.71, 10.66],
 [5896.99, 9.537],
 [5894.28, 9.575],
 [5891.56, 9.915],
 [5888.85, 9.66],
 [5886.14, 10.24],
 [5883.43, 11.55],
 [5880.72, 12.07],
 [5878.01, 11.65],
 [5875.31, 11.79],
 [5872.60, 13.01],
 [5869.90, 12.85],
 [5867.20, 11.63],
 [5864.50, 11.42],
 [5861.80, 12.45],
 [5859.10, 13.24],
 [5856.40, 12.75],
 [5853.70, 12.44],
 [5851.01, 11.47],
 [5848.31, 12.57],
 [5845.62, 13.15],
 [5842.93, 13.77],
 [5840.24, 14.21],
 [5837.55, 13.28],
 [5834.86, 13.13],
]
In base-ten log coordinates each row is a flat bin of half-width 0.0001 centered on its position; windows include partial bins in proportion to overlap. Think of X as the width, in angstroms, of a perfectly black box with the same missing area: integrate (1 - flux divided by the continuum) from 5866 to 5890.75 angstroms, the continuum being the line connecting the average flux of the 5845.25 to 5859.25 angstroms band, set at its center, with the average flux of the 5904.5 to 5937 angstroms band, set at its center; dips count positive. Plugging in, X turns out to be 1.9 angstroms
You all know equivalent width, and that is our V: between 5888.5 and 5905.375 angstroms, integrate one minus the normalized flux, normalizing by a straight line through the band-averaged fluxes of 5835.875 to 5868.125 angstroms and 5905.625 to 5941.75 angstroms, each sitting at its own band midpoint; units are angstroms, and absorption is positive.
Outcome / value 3.3 angstroms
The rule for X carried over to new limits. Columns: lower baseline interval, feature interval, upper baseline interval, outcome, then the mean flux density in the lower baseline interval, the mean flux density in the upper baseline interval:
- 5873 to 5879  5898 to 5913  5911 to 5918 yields 0.74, 11.9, 12.4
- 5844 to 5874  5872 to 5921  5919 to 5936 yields 4.98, 12.5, 12.8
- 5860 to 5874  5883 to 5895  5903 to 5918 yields 2.11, 12.3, 12.2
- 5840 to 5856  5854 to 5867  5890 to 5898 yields -0.44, 12.8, 9.68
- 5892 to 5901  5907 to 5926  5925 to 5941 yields -1.83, 9.91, 12.8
